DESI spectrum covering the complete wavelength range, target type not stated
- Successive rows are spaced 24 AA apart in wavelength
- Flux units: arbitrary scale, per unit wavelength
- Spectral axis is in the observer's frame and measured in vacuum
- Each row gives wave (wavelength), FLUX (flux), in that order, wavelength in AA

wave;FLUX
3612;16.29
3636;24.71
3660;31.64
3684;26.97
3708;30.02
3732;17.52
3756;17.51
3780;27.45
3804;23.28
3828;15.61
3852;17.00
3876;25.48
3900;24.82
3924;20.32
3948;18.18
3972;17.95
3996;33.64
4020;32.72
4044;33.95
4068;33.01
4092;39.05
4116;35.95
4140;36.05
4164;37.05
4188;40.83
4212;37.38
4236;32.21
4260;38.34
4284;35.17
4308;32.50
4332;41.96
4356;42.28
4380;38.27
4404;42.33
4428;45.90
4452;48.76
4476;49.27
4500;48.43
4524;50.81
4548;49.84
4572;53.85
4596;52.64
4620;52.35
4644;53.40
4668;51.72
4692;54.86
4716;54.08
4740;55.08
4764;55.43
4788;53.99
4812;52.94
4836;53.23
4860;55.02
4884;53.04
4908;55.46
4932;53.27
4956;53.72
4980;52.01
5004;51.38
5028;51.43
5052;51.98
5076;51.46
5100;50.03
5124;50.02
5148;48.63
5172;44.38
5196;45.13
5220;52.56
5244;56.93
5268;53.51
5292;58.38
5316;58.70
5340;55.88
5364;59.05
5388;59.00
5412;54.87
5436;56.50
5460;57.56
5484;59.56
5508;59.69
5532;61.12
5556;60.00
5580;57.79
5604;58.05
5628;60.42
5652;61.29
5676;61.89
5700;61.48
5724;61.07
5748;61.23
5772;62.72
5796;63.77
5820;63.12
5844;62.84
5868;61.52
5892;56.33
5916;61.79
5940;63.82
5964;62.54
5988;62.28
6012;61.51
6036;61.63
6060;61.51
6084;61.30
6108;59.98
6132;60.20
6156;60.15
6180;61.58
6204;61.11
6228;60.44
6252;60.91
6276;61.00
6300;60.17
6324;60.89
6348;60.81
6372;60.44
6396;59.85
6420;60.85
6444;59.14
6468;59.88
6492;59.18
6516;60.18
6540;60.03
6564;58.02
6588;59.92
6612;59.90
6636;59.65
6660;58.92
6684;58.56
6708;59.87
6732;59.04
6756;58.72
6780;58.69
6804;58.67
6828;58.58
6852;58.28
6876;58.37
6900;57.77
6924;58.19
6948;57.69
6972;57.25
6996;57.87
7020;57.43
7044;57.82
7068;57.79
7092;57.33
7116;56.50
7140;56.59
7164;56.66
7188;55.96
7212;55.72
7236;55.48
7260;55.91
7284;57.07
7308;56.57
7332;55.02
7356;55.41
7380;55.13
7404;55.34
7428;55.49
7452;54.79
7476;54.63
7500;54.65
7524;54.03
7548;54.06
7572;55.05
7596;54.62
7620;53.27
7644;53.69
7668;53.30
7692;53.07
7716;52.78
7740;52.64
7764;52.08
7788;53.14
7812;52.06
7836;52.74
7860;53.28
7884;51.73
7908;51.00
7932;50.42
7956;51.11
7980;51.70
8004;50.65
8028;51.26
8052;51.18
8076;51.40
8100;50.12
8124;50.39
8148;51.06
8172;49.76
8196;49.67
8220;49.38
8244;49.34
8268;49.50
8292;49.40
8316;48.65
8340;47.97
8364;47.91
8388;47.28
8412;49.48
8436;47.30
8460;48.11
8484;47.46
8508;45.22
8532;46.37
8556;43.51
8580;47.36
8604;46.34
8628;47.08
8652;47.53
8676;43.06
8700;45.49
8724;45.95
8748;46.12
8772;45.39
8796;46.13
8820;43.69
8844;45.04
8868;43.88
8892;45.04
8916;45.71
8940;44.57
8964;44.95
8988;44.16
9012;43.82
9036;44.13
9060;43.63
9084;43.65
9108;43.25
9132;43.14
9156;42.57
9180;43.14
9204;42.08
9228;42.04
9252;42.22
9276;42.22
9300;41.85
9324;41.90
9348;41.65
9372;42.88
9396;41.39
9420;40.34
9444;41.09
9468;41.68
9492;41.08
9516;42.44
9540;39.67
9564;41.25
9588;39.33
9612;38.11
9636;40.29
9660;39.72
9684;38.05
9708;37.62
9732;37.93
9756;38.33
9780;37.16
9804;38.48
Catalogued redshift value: 0.00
